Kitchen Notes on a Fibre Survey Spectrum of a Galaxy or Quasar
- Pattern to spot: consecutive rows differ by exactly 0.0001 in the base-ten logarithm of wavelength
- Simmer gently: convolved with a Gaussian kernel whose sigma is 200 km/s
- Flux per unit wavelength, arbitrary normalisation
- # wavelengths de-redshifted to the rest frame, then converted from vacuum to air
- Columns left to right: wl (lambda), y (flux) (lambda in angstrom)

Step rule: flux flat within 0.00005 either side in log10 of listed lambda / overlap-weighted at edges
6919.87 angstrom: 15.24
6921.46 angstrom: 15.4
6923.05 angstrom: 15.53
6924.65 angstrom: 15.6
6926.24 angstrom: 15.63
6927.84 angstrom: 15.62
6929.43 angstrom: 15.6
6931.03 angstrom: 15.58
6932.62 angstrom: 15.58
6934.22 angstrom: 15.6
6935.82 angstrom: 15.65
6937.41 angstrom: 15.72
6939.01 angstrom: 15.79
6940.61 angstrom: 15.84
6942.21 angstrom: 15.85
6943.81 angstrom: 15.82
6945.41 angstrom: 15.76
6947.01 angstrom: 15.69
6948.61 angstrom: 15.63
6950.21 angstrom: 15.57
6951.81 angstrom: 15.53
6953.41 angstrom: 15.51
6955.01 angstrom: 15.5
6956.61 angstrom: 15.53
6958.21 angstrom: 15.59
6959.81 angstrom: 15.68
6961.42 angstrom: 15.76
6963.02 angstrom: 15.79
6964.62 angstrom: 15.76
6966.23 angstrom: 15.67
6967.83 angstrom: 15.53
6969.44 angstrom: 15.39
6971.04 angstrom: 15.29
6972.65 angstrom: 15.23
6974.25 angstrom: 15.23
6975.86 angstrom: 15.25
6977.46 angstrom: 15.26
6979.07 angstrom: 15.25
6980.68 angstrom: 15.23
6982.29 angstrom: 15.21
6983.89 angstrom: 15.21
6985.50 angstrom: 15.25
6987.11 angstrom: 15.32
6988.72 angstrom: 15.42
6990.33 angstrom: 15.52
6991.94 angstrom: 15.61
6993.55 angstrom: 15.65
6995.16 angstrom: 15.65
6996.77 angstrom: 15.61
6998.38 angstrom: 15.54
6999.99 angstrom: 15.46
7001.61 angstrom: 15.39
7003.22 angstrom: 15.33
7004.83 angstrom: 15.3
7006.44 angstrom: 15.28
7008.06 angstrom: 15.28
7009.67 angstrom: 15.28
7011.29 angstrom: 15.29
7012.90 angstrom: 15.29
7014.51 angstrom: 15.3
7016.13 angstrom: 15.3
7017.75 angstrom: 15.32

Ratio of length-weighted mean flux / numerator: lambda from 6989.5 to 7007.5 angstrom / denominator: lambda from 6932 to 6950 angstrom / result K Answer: 0.99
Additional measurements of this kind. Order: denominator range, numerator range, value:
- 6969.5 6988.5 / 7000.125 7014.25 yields 1.00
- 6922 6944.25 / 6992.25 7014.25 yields 0.98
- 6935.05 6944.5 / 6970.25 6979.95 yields 0.97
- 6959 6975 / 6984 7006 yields 0.99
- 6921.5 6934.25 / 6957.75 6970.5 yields 1.00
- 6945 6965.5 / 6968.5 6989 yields 0.98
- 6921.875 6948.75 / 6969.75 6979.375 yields 0.97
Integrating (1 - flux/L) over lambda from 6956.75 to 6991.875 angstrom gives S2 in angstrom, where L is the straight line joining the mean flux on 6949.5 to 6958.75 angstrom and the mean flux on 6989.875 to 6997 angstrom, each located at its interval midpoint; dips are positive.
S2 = 0.3 angstrom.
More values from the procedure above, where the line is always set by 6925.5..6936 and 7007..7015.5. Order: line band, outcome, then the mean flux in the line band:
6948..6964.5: -0.1 angstrom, 15.6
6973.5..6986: 0.1 angstrom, 15.2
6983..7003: -0.1 angstrom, 15.5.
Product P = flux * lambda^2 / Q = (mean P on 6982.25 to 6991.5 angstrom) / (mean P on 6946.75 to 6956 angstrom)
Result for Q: 1.0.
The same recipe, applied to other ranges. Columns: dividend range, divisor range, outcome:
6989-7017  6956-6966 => 0.99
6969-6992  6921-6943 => 0.99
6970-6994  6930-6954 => 0.99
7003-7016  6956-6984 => 1.00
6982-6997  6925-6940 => 1.00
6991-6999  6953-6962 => 1.01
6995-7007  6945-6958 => 1.00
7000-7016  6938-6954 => 0.99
